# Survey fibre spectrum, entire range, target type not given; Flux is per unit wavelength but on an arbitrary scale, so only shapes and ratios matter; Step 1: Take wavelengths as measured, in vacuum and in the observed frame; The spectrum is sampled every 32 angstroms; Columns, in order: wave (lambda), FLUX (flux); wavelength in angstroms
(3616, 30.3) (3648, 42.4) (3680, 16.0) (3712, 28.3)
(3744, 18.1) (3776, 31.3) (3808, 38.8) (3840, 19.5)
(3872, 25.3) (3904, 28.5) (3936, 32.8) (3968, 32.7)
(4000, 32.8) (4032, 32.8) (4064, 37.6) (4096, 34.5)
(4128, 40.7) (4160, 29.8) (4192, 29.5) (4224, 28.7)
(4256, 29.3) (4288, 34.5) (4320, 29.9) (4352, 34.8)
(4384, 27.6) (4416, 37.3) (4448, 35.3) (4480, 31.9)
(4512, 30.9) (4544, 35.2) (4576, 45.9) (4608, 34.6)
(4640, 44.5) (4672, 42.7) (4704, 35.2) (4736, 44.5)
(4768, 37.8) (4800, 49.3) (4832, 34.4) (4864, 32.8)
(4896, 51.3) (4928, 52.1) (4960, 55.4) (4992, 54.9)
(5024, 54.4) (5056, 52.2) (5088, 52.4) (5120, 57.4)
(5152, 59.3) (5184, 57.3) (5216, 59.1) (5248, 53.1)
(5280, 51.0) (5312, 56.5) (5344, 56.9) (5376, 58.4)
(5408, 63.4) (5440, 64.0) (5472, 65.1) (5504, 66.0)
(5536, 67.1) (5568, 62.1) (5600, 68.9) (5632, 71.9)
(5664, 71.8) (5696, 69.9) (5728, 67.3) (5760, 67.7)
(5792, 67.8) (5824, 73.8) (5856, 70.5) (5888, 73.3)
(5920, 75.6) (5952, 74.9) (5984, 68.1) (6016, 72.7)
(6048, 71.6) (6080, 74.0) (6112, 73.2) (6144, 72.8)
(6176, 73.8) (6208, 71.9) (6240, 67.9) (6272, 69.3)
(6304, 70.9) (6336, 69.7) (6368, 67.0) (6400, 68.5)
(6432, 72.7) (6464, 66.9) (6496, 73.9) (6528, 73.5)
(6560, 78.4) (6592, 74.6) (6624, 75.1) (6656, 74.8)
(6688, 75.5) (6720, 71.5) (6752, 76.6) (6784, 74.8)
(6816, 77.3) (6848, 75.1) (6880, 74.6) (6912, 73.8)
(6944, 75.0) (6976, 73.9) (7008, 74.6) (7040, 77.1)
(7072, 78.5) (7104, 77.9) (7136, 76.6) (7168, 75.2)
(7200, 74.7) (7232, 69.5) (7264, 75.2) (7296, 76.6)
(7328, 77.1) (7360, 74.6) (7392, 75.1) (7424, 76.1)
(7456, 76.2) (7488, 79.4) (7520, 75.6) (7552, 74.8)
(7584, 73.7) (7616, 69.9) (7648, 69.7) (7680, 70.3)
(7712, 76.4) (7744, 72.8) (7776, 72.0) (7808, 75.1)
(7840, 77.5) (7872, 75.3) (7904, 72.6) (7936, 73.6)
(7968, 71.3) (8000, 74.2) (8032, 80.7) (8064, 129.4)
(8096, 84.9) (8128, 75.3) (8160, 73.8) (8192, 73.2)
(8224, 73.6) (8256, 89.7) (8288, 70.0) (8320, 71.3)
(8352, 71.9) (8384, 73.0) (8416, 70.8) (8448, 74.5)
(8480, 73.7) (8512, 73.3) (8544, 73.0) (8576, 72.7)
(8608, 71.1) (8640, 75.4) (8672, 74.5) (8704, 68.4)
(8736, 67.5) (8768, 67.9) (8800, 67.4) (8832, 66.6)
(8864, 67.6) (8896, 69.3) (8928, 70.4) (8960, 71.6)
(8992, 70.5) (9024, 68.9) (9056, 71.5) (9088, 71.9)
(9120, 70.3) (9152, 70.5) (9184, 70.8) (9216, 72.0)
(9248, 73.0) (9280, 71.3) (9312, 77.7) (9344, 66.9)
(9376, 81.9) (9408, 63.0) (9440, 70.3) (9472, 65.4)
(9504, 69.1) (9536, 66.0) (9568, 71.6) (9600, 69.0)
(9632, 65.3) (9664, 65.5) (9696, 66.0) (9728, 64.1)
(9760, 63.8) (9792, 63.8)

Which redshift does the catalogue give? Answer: 0.23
